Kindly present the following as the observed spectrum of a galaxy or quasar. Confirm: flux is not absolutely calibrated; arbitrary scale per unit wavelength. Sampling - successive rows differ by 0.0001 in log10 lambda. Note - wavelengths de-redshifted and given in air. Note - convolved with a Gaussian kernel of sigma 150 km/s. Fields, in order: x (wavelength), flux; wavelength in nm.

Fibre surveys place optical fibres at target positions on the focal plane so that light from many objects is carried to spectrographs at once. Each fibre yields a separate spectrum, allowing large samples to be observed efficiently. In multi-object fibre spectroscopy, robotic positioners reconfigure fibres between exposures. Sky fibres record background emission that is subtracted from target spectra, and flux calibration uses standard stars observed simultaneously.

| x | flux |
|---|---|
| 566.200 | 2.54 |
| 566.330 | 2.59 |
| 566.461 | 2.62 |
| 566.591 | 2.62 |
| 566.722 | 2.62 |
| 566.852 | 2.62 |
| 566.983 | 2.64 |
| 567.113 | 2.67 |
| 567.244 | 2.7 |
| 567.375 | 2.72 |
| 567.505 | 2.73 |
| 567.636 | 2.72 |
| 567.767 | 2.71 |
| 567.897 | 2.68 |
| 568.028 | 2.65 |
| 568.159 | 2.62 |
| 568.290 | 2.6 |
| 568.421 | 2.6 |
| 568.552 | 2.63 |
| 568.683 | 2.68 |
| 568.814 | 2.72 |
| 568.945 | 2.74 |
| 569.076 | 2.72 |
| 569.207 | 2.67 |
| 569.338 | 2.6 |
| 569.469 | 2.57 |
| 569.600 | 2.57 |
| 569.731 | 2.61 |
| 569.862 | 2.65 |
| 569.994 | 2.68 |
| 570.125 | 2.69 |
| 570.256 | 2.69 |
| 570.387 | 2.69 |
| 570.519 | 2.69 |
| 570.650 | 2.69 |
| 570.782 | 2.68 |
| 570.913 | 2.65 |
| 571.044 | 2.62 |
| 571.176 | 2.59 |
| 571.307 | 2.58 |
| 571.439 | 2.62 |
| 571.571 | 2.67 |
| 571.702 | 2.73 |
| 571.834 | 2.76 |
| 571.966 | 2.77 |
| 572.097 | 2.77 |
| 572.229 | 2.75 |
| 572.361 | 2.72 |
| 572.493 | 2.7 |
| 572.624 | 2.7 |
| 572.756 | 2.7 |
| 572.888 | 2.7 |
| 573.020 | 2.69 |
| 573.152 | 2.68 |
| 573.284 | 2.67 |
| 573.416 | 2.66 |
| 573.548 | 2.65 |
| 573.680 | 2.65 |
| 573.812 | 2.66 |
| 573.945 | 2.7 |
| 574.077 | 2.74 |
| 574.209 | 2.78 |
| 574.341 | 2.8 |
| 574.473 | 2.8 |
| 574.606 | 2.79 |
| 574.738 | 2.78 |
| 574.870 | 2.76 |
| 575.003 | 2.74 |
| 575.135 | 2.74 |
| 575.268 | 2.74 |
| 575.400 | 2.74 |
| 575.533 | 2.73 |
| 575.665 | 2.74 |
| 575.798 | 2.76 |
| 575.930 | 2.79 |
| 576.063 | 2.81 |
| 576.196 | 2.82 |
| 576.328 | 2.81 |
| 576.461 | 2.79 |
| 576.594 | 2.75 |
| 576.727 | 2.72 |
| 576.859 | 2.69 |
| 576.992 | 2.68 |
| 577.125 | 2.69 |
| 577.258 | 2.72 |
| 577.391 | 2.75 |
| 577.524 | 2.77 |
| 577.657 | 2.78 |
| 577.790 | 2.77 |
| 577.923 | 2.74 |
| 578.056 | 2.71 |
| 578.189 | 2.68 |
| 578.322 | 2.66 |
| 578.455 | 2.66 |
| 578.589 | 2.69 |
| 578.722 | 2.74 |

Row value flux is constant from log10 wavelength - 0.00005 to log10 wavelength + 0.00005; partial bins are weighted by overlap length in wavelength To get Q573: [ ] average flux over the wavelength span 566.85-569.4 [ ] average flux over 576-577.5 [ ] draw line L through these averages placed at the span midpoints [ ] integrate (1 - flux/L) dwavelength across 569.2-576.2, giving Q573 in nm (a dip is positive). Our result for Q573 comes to 0.03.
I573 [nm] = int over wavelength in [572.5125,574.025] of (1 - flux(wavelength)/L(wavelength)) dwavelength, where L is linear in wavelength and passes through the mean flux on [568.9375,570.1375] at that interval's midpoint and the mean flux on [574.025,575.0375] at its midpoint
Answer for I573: 0.03 nm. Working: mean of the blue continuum 2.64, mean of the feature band 2.68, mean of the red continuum 2.78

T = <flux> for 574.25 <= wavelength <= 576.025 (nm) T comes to 2.76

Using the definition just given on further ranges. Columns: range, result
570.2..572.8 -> 2.69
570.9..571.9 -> 2.65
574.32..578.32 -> 2.75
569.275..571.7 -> 2.64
